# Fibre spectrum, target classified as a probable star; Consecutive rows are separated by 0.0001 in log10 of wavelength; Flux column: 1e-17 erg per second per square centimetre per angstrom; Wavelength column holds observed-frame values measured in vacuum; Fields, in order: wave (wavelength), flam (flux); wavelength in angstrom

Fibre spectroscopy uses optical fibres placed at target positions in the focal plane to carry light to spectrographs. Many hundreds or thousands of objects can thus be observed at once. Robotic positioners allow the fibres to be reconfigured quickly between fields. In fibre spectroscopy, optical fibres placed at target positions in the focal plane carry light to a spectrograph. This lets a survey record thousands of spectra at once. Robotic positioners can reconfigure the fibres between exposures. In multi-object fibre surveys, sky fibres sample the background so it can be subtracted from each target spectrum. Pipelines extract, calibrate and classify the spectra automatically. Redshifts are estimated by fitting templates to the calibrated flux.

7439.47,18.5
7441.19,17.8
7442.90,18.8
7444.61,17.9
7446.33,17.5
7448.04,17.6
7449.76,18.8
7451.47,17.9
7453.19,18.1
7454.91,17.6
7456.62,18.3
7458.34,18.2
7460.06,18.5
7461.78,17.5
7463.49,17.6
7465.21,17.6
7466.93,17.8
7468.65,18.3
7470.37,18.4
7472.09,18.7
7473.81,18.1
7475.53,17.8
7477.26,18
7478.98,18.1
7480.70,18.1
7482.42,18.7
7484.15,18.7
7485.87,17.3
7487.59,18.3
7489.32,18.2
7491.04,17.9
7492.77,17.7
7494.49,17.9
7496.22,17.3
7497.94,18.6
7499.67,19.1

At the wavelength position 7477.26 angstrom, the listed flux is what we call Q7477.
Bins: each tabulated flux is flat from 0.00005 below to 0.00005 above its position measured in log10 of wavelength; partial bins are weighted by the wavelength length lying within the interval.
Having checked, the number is 18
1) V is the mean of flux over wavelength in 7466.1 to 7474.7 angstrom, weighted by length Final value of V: 18.3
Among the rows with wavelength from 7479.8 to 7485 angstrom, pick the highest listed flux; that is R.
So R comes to 18.7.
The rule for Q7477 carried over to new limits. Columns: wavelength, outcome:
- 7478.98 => 18.1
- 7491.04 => 17.9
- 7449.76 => 18.8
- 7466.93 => 17.8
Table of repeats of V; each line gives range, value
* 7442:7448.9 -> 18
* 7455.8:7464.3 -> 18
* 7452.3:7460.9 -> 18.1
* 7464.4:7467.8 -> 17.7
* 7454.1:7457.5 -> 18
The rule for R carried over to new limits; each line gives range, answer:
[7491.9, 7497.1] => 17.9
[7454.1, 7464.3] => 18.5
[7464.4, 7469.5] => 18.3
